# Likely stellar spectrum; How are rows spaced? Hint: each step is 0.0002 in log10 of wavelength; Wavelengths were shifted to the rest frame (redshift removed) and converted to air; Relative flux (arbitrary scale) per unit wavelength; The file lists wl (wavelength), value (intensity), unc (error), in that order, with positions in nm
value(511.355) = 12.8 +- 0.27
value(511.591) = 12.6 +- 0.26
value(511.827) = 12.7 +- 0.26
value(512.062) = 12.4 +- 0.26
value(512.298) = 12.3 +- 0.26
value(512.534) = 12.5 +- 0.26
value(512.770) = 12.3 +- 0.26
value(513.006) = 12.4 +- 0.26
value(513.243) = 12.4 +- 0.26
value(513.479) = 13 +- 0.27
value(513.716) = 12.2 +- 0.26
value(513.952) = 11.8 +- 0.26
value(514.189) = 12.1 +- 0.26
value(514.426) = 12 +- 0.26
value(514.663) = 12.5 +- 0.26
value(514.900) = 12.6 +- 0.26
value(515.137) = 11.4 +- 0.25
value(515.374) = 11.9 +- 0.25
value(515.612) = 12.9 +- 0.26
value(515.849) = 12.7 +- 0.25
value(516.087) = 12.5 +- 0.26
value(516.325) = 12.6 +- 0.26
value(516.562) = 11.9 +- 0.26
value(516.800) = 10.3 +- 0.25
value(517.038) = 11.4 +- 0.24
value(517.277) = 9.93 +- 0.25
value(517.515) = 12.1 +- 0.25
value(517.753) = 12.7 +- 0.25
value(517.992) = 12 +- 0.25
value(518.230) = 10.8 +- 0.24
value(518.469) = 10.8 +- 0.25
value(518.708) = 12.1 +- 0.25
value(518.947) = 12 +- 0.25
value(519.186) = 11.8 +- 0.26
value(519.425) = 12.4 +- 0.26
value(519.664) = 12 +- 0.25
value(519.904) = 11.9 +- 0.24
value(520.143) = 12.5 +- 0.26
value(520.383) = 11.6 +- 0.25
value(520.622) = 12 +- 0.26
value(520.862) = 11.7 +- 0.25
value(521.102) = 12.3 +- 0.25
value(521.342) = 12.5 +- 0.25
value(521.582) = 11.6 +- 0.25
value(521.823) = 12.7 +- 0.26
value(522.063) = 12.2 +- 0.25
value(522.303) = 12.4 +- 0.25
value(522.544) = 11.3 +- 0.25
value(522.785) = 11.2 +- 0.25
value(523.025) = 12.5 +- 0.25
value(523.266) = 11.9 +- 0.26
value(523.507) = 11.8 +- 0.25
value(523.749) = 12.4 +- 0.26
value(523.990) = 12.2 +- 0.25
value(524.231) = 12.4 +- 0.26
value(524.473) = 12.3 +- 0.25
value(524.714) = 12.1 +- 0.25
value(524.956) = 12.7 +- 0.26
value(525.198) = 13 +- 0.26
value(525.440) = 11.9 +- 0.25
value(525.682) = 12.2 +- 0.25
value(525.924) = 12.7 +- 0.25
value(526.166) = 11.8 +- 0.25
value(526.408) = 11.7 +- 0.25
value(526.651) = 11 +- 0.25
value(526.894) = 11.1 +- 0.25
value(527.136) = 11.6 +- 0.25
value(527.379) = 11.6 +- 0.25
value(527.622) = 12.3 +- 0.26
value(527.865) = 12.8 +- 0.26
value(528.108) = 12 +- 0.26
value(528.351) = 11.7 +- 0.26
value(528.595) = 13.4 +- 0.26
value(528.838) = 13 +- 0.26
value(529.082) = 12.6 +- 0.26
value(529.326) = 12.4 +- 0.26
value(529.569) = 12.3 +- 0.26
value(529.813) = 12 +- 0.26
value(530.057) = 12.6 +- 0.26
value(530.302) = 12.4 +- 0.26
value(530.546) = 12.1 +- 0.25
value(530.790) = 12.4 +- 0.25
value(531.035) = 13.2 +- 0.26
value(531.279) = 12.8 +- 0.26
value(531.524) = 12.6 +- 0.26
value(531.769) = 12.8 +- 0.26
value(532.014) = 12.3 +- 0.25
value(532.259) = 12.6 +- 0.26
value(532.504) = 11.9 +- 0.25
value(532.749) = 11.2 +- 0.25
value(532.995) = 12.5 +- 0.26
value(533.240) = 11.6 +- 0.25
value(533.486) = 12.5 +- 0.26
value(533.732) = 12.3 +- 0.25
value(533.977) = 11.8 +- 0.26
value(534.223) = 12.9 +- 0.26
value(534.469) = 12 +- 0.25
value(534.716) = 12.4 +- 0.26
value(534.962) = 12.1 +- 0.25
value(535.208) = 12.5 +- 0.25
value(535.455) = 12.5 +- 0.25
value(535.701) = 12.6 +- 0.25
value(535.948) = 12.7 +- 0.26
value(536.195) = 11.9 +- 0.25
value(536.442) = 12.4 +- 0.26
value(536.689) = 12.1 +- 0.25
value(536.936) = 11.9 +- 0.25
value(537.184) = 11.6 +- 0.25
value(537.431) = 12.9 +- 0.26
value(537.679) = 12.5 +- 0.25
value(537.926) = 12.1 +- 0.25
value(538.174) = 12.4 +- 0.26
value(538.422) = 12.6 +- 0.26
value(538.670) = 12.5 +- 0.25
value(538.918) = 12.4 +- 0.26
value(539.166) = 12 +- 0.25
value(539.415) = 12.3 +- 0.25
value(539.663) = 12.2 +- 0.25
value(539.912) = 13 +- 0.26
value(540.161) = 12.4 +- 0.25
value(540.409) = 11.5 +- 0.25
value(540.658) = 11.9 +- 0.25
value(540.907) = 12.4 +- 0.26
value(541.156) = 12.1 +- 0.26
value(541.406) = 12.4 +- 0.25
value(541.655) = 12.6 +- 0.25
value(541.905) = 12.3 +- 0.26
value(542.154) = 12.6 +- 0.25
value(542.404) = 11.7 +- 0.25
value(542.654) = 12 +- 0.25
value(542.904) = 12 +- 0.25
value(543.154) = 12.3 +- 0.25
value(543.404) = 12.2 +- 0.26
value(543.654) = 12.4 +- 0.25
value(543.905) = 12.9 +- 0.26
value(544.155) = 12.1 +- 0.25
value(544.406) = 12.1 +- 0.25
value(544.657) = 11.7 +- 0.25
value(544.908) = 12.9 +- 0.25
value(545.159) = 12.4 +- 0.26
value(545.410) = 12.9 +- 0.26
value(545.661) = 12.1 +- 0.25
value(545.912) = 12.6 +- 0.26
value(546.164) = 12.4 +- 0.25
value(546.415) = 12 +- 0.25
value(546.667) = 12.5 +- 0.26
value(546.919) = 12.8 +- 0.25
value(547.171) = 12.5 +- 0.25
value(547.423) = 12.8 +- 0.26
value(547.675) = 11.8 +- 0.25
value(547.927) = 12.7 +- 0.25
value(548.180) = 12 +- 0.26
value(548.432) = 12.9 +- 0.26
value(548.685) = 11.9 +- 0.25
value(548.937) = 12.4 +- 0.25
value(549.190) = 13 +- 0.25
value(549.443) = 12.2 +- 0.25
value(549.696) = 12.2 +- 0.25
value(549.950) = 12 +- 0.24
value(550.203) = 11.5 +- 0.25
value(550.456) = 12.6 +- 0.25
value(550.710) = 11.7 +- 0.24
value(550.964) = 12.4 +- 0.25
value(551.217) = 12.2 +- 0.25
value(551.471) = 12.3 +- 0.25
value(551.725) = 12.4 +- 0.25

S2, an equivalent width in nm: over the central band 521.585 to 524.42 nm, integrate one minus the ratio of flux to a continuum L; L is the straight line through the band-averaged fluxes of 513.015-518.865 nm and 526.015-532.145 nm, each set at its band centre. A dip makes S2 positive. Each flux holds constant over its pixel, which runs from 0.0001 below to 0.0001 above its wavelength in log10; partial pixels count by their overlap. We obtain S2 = 0.01 nm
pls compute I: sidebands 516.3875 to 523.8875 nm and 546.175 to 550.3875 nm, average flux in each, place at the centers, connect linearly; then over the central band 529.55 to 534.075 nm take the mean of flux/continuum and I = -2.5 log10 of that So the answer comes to -0.02 mag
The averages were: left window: 11.8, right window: 12.3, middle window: 12.3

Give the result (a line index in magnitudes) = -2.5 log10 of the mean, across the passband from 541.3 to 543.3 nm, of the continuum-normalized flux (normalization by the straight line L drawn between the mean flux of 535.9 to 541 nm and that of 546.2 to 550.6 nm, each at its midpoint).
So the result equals 0.00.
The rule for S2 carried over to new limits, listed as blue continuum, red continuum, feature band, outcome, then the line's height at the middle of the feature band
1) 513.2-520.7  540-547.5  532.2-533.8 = 0.015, 12.2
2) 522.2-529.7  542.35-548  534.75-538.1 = -0.013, 12.3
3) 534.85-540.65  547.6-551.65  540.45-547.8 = -0.026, 12.3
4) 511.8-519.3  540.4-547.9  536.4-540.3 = -0.023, 12.3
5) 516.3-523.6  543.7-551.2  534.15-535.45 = -0.028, 12.1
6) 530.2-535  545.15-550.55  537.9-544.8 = 0.053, 12.4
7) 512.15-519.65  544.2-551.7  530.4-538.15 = -0.078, 12.2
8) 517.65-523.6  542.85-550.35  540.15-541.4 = 0.020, 12.3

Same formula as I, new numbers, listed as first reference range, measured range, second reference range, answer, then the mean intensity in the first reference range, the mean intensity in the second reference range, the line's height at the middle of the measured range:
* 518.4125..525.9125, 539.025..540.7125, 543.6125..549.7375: 0.01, 12.1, 12.4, 12.3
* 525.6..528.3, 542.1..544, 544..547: 0.01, 11.9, 12.4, 12.3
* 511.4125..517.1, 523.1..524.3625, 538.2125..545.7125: 0.01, 12.2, 12.3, 12.3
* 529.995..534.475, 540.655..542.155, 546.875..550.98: 0.00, 12.3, 12.3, 12.3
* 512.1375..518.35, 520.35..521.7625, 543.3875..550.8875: 0.01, 12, 12.3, 12.1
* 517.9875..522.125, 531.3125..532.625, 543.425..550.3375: -0.03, 11.9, 12.4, 12.1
